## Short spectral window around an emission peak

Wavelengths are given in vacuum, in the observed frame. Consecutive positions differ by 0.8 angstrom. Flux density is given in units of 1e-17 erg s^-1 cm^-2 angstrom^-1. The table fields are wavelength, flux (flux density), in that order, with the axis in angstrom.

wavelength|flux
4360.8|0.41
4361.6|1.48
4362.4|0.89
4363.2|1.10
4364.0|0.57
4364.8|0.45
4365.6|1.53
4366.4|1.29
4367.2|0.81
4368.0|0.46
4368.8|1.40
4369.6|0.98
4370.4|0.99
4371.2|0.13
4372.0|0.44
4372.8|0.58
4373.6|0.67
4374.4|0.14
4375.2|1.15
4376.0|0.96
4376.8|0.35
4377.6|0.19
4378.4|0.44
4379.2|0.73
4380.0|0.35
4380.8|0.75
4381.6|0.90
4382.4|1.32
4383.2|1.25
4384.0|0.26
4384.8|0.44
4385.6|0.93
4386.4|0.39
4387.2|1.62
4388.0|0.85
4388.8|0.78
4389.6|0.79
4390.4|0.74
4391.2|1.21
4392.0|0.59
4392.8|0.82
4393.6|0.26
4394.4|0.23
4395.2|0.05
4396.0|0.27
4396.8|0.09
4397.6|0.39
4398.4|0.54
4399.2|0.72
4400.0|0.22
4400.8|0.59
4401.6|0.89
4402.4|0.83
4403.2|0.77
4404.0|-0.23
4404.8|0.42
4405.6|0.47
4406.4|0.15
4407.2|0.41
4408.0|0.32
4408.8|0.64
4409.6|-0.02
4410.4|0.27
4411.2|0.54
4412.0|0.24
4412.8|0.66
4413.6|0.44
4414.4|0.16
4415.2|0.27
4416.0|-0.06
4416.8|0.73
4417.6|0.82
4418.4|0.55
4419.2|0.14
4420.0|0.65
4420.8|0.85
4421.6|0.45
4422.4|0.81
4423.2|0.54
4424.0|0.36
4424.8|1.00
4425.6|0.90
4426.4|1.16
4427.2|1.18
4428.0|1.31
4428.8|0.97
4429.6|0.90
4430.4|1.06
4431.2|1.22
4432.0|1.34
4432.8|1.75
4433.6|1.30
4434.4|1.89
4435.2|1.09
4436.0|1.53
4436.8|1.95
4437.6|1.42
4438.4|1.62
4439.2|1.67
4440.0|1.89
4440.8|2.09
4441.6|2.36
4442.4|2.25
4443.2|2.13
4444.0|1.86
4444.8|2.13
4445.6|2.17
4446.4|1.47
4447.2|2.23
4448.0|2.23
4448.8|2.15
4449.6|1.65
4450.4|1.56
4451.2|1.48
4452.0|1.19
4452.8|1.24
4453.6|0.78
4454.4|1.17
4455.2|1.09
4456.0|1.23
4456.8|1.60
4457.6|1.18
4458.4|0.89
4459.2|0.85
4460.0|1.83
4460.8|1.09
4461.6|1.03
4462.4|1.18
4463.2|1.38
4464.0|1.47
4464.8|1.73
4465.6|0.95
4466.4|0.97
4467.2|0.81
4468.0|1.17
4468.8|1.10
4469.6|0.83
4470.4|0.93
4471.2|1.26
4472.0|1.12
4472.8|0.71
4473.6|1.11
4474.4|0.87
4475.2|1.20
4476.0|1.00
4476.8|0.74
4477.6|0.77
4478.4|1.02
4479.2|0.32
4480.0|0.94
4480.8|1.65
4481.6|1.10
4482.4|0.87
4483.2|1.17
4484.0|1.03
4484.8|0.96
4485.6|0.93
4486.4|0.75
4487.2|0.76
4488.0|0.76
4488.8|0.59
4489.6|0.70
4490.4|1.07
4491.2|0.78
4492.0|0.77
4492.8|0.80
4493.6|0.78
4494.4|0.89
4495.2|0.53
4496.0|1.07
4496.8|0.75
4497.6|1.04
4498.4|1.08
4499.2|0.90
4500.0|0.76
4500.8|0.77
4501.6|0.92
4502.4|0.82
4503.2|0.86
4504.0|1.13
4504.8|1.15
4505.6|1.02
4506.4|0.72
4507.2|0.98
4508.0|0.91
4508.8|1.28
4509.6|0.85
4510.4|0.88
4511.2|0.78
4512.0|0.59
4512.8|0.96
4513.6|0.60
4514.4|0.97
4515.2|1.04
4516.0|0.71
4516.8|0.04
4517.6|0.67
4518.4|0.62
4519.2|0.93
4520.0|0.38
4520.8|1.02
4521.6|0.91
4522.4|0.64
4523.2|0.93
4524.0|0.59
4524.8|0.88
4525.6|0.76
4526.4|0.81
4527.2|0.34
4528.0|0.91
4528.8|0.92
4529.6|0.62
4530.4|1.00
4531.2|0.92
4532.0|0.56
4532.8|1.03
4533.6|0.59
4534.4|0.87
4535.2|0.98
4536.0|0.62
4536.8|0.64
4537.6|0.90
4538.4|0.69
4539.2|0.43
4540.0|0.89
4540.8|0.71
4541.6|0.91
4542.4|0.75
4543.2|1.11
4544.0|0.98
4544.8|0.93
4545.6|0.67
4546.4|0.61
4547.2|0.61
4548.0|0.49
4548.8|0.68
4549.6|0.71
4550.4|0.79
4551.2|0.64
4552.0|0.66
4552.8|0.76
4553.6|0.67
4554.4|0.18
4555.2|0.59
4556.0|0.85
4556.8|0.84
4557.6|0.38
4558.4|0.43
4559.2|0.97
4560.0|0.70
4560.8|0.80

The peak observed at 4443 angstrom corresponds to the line C IV 1549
